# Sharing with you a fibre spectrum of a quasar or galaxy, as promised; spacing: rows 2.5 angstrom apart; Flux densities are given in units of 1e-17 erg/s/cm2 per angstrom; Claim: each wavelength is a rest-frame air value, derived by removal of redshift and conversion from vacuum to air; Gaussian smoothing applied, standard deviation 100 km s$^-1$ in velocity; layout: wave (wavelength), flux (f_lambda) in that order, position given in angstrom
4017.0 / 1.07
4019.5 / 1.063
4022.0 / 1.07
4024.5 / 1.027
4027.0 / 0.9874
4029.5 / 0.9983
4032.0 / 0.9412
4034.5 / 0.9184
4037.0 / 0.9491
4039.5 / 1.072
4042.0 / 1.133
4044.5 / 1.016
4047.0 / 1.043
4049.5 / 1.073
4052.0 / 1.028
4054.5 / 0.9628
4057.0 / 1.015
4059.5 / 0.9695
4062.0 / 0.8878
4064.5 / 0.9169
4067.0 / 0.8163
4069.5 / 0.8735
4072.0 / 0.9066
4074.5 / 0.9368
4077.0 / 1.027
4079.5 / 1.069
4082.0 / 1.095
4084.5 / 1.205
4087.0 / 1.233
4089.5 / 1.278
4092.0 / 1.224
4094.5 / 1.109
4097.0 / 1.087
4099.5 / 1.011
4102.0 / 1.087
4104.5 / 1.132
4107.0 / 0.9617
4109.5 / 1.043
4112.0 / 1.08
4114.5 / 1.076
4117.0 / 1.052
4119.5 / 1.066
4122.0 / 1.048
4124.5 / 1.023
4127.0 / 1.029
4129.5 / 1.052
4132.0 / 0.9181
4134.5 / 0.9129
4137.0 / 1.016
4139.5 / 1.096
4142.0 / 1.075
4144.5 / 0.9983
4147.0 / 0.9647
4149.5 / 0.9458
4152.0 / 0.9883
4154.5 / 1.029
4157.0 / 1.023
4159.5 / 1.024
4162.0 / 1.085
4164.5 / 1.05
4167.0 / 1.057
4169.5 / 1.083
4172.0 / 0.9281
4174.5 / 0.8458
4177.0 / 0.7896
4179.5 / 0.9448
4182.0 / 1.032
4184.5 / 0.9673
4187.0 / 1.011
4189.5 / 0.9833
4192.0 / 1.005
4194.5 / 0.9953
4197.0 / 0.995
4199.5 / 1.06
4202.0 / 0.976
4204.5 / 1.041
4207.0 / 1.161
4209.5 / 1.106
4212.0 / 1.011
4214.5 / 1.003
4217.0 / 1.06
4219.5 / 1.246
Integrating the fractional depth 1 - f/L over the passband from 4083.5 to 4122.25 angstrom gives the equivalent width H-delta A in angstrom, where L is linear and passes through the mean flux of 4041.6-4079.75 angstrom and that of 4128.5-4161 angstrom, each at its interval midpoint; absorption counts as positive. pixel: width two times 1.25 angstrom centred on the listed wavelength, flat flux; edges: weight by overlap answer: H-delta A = -4.6 angstrom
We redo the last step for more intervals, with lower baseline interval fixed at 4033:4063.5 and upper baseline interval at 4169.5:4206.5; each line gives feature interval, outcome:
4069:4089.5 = -1.35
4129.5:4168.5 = -1.15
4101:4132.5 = -1.75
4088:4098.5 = -1.86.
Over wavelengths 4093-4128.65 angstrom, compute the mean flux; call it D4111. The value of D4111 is 1.06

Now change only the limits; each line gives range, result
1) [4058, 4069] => 0.899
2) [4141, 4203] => 0.994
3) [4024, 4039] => 0.972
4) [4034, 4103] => 1.03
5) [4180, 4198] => 0.996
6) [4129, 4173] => 1.01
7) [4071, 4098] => 1.11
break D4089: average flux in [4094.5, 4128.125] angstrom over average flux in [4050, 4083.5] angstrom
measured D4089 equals 1.09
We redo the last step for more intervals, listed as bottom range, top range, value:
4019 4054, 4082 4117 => 1.09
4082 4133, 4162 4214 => 0.92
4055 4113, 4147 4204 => 0.95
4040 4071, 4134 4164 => 1.04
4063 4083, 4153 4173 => 1.09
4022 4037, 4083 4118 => 1.14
